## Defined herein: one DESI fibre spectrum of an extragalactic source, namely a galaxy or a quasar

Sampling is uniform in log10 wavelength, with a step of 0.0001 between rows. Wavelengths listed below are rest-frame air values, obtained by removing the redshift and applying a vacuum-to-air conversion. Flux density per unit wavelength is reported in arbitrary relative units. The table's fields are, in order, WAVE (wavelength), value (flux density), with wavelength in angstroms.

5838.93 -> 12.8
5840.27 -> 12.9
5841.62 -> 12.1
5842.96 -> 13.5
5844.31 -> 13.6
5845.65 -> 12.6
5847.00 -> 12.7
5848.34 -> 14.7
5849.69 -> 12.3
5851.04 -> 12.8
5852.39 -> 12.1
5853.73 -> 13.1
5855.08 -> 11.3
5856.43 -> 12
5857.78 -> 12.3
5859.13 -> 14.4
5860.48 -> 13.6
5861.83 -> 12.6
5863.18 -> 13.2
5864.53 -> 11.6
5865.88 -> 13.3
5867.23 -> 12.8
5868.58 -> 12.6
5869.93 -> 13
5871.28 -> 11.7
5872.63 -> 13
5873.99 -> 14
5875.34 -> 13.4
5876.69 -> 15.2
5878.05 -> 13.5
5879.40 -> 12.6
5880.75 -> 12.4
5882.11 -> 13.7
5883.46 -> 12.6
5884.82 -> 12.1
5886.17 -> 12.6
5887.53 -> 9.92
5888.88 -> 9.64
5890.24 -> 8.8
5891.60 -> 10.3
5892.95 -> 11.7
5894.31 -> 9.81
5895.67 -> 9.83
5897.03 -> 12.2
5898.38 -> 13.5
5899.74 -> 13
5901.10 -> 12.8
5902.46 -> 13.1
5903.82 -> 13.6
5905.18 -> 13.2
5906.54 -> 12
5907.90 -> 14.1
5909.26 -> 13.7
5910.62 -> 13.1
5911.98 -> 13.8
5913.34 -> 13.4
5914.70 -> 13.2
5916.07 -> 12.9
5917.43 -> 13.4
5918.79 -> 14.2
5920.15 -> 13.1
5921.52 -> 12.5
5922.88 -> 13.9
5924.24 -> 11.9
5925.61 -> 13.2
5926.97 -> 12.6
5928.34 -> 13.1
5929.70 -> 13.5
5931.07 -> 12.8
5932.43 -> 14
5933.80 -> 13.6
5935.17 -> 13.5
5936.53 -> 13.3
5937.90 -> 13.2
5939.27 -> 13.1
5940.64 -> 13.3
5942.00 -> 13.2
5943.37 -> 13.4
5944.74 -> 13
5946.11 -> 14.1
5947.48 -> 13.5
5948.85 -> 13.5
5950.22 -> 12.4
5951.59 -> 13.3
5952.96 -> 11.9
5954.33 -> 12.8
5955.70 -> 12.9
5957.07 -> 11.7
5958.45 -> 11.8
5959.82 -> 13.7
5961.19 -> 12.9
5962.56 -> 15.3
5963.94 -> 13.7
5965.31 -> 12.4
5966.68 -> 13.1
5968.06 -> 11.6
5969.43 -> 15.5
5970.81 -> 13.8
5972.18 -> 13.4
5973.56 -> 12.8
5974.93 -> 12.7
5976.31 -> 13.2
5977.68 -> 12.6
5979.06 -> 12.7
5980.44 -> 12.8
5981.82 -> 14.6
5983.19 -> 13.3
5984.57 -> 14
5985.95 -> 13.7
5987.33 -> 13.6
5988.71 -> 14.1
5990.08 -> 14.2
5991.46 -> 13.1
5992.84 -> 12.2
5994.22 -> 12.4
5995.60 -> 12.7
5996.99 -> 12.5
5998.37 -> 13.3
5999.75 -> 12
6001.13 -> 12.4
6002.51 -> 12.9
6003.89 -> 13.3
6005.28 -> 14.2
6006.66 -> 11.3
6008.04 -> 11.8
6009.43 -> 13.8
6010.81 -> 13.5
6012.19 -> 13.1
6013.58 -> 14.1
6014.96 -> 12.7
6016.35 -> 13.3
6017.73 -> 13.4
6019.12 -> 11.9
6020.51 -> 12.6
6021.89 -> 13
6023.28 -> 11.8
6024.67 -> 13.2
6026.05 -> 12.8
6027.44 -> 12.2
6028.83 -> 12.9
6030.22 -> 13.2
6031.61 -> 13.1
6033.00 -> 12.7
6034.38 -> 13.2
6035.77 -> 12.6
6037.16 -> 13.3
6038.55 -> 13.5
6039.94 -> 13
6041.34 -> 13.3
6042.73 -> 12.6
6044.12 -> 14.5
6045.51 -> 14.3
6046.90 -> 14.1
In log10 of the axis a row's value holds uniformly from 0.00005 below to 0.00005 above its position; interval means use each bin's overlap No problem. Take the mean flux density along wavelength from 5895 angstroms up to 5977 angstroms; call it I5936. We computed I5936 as 13.1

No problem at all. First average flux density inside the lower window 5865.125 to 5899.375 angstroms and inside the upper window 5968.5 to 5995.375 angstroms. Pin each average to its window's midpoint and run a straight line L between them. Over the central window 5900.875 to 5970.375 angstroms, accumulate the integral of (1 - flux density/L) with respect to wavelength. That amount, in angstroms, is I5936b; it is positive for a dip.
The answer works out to -2.1 angstroms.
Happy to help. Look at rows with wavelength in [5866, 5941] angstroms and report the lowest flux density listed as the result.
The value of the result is 8.8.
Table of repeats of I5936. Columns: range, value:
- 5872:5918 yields 12.5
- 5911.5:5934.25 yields 13.2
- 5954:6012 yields 13.1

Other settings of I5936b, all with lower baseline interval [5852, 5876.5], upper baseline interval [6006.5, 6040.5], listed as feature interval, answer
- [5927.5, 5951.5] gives -0.8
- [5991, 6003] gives 0.3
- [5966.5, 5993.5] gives -1.0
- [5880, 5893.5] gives 1.5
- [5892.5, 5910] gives 0.5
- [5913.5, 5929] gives -0.3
